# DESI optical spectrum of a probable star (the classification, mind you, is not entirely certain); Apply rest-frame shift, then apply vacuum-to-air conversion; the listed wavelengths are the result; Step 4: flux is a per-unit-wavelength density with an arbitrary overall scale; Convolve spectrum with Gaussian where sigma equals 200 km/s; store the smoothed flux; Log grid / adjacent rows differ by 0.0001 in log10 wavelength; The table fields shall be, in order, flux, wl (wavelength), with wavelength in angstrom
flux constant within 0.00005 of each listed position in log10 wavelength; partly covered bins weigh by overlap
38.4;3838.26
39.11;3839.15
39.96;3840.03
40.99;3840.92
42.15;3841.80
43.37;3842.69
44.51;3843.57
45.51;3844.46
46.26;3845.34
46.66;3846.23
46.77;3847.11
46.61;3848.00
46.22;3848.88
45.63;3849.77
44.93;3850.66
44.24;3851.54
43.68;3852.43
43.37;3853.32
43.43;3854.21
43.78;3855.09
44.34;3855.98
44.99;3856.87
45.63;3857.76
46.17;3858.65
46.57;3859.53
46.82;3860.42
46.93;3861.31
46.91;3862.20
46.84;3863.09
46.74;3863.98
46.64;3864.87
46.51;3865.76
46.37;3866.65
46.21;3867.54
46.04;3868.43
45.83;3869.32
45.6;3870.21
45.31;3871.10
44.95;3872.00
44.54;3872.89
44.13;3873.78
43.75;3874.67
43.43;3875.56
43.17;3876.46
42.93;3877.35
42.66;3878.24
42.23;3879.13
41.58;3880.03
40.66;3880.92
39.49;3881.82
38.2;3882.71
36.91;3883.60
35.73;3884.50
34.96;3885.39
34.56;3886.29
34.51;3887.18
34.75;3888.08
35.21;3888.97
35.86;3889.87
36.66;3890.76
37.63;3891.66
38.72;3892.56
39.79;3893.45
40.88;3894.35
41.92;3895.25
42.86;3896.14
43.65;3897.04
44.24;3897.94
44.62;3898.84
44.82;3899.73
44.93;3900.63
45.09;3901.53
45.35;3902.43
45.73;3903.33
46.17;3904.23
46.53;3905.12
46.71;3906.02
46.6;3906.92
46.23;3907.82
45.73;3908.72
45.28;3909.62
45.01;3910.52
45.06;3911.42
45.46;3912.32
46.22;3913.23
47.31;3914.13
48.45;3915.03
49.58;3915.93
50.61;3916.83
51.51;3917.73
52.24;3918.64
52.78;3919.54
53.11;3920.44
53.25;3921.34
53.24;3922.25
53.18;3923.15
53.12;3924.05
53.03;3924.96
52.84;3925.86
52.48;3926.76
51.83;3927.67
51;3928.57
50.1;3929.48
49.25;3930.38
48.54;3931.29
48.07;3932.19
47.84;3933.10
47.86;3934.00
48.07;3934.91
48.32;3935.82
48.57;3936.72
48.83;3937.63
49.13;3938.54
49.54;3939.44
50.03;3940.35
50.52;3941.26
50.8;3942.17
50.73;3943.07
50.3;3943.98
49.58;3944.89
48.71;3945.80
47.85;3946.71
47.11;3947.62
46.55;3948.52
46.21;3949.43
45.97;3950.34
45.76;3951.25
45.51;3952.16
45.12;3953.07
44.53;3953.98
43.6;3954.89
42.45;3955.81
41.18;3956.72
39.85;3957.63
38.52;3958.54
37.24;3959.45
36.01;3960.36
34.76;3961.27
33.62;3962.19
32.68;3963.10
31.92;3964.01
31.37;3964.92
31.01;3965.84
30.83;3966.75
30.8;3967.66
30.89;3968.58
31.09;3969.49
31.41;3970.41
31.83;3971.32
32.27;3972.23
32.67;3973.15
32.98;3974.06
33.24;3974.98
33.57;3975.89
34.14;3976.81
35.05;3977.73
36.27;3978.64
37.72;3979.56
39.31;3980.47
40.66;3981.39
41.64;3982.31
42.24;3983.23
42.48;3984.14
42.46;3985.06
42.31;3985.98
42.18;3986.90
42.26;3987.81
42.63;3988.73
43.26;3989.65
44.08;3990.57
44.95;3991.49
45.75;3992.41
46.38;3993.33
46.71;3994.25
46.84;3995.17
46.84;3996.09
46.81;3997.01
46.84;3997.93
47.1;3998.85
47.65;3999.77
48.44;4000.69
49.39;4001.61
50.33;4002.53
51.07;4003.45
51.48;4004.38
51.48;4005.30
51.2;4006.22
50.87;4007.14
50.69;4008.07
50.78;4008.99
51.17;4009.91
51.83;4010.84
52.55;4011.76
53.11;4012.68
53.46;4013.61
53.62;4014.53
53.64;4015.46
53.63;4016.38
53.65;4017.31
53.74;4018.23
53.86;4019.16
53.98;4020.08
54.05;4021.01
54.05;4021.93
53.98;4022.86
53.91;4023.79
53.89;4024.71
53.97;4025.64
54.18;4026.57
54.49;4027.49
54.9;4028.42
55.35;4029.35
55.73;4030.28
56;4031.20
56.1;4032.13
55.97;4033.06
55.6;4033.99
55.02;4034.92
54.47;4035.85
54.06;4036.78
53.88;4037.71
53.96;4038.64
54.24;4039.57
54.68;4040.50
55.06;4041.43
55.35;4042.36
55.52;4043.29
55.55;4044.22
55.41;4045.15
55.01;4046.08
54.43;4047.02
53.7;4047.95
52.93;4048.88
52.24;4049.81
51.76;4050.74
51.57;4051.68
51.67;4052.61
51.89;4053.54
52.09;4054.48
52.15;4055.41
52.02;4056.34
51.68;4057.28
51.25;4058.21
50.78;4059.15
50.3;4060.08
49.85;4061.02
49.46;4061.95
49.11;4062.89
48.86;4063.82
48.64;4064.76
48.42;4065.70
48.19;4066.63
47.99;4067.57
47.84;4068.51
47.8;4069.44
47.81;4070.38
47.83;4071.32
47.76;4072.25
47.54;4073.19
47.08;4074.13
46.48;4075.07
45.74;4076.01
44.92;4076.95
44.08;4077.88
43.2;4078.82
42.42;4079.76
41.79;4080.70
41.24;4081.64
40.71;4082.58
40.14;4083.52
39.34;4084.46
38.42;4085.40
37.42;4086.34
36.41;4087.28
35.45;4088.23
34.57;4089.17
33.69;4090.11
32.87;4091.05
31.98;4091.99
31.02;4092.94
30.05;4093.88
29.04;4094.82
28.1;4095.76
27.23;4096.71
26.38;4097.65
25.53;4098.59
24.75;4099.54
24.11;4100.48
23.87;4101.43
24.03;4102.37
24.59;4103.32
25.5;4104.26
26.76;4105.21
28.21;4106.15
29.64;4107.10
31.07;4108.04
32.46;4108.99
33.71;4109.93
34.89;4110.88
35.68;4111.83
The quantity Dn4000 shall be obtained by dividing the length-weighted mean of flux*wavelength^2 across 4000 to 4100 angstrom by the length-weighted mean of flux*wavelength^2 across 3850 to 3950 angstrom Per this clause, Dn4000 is 1.13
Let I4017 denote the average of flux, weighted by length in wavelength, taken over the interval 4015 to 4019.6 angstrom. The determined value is 53.7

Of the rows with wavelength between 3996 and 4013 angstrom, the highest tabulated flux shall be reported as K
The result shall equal 53.11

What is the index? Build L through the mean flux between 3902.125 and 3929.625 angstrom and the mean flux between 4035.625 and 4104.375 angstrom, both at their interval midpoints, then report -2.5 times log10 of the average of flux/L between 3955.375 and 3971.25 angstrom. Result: 0.35 mag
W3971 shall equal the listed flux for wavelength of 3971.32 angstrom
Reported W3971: 31.83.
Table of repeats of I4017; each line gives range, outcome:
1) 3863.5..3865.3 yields 46.7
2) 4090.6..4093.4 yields 31.9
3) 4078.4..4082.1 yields 42.1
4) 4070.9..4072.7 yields 48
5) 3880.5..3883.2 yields 39.4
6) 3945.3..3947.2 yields 48.2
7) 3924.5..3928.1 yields 52.5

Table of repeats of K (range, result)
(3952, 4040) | 56.1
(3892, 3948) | 53.25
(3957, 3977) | 39.85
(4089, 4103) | 34.57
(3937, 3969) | 50.8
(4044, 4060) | 55.55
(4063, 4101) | 48.86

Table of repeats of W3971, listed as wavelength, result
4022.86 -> 53.98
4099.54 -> 24.75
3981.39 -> 40.66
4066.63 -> 48.19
